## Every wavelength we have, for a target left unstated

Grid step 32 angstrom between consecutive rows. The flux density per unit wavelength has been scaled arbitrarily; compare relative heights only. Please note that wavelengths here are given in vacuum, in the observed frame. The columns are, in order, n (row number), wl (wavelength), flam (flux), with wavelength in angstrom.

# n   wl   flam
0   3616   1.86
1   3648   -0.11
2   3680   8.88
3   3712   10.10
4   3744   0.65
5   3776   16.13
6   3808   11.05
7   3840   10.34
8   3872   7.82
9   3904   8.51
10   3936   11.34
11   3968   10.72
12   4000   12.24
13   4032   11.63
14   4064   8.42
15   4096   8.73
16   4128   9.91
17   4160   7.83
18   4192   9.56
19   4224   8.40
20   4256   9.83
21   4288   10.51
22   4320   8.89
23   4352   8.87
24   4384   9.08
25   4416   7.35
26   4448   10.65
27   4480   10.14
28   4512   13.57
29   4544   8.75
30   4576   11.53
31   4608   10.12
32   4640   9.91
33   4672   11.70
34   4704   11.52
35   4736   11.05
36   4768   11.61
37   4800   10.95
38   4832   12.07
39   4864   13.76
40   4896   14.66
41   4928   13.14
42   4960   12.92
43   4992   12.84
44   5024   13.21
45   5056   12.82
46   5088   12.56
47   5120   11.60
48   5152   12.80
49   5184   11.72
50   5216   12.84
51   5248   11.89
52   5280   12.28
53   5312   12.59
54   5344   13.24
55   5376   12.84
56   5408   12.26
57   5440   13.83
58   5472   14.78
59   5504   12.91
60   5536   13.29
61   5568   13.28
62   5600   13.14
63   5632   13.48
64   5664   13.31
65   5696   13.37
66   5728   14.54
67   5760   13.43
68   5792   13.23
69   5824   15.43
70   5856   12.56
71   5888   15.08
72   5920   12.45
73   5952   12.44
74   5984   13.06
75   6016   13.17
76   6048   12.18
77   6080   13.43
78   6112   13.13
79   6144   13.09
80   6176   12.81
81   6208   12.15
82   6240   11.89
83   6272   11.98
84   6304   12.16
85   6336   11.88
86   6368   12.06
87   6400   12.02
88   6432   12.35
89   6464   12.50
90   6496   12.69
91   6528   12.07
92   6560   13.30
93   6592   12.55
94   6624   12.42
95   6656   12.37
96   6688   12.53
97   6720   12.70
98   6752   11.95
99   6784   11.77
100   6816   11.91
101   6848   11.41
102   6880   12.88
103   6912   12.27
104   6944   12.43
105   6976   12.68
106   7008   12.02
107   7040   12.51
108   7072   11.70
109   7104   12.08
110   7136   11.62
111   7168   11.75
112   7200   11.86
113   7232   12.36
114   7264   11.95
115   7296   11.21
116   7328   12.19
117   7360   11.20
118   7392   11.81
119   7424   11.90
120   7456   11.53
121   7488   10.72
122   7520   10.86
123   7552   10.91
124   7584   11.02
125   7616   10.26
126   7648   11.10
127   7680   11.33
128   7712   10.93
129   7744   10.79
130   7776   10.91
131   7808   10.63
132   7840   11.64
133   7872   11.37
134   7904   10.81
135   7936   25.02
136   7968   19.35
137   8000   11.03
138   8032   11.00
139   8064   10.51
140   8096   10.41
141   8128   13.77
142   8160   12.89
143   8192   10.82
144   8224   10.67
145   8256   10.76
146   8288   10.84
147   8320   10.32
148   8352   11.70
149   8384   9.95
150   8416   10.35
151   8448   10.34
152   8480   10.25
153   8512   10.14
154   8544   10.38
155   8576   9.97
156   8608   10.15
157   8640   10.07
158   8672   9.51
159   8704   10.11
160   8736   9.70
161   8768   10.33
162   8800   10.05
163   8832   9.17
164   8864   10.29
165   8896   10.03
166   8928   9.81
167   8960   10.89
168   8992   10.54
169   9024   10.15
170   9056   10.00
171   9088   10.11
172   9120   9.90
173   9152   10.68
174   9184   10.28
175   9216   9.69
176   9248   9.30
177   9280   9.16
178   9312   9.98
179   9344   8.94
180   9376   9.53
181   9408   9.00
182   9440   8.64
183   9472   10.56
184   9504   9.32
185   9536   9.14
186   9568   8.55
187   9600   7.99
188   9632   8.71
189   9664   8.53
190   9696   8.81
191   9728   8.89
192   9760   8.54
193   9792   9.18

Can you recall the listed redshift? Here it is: 0.21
